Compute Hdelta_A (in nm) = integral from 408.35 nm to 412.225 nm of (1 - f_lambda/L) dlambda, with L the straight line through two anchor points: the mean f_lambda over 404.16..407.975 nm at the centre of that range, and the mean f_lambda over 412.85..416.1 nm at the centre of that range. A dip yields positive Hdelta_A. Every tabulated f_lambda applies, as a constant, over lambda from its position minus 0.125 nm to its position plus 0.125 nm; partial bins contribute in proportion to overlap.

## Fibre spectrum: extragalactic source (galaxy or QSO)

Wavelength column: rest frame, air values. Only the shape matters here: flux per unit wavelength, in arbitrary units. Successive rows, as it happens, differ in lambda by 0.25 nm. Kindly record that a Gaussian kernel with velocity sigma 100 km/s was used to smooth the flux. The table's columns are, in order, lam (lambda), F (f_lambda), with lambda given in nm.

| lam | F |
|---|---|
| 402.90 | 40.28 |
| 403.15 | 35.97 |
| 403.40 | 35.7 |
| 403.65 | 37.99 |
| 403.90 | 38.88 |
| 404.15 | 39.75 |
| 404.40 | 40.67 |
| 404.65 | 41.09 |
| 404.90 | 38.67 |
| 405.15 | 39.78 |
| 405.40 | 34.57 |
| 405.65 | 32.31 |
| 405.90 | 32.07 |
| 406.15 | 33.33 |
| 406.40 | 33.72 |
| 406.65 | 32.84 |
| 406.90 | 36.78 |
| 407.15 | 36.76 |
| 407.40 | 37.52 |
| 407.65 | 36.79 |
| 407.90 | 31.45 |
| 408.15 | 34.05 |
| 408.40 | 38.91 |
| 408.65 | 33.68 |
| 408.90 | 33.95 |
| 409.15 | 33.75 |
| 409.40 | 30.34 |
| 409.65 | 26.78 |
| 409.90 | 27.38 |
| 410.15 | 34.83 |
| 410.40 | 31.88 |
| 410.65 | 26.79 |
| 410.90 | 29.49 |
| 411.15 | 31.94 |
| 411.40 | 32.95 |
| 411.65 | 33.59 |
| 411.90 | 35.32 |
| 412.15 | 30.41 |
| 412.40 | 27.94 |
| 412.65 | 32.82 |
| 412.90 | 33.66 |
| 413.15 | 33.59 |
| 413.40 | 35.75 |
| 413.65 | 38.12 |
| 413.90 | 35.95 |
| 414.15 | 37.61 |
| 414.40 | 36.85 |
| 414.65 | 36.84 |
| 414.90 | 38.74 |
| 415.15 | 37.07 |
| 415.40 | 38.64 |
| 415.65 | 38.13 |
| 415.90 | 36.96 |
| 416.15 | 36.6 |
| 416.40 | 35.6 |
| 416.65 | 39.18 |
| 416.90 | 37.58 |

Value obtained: 0.48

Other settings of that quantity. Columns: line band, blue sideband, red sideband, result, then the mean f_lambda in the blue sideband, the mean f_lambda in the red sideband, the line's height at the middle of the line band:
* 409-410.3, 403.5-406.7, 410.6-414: 0.13 nm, 36.7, 32.8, 34.3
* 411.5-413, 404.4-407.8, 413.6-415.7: 0.19 nm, 36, 37.5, 37.1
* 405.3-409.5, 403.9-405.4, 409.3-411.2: 0.04 nm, 39.4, 29.8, 34.7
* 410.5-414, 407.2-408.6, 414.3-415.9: 0.40 nm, 35.7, 37.7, 36.9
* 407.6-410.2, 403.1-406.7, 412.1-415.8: 0.25 nm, 36.6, 35.6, 36.1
